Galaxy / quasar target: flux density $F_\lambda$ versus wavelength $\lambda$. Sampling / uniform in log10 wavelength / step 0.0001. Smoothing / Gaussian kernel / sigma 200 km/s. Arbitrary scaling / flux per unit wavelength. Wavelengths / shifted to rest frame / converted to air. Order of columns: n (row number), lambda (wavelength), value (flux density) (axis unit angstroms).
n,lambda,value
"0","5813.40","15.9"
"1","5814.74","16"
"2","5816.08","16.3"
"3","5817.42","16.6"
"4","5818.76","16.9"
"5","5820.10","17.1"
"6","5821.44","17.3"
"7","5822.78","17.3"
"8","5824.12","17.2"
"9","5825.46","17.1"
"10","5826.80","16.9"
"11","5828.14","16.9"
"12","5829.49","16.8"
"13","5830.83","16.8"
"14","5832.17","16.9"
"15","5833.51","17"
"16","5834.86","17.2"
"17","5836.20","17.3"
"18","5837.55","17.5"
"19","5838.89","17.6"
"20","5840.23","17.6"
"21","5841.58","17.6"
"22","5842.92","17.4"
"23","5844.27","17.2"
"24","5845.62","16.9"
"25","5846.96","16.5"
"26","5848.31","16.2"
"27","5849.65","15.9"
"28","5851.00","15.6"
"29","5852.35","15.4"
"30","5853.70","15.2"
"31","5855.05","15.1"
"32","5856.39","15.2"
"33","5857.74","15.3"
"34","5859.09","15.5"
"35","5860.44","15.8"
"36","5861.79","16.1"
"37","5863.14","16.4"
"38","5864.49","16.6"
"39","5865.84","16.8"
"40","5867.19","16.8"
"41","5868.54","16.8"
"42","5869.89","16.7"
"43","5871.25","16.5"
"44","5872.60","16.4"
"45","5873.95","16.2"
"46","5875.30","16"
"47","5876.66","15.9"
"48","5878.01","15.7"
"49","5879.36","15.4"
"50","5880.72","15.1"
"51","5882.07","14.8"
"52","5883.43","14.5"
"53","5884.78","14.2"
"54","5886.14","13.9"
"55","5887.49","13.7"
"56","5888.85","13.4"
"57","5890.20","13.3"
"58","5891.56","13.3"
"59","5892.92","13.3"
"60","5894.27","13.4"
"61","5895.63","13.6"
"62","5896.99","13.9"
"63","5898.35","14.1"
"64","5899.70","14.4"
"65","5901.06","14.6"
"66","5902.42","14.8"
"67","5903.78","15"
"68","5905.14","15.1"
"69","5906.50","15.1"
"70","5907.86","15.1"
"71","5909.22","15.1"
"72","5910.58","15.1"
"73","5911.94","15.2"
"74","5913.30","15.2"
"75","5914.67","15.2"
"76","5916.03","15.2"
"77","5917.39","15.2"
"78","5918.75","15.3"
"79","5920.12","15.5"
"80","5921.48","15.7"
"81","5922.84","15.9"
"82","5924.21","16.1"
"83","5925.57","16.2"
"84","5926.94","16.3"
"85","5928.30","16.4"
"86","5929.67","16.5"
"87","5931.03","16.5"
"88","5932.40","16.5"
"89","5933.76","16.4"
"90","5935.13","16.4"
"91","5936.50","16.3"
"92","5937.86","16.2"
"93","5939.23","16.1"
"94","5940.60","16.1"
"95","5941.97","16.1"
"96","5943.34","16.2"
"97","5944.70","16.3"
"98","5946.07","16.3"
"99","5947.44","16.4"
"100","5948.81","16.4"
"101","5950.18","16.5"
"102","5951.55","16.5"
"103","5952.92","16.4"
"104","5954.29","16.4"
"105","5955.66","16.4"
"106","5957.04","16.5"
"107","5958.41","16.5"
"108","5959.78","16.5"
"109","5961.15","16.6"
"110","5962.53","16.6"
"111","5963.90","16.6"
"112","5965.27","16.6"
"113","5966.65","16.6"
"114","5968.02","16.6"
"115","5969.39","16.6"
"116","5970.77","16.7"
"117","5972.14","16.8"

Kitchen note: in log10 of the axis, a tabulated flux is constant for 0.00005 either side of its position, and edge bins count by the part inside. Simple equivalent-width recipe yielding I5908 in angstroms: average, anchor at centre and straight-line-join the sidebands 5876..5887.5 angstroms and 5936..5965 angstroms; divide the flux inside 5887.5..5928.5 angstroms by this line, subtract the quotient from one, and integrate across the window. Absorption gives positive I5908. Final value 1.66 angstroms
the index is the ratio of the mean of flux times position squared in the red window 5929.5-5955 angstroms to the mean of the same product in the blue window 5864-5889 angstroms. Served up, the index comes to 1.07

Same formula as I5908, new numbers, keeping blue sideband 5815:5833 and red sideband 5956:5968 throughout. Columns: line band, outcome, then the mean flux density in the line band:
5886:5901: 2.7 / 13.7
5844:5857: 0.7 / 15.9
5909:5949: 1.7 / 15.9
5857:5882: 1.1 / 16.1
